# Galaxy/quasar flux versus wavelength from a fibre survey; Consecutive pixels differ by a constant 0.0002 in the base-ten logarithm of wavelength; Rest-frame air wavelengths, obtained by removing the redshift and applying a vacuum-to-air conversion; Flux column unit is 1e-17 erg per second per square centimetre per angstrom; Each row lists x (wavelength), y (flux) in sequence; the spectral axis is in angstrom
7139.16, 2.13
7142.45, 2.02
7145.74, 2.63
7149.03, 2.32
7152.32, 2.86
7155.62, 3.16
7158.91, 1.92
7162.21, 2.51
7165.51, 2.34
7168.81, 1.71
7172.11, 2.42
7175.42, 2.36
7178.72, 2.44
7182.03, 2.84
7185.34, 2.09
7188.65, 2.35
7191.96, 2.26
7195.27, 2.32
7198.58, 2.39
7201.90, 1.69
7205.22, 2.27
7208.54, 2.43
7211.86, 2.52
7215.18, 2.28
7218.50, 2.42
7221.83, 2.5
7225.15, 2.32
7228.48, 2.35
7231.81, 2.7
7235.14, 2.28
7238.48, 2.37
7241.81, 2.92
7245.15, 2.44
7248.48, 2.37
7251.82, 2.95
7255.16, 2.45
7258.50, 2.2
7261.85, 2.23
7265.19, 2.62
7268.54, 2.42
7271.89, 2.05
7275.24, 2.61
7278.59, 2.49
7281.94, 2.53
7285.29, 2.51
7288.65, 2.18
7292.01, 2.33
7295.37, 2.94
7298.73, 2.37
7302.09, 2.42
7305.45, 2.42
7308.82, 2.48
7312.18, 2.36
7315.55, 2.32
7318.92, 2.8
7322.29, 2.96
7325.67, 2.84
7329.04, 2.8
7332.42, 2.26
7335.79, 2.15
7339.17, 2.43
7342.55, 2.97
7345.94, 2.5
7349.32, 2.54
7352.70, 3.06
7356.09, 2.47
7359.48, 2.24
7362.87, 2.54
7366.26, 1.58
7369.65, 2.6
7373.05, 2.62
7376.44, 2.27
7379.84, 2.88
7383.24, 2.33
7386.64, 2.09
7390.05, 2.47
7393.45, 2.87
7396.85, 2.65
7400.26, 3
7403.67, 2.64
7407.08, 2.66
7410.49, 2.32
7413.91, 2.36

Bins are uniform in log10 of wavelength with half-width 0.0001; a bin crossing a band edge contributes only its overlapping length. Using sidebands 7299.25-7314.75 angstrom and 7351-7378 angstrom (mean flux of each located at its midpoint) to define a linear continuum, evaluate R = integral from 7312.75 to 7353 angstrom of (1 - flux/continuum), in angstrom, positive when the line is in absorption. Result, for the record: -3.3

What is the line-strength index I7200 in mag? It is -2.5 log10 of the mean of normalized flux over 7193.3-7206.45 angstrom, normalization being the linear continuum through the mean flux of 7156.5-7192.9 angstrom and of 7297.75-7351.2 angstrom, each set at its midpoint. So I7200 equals 0.09 mag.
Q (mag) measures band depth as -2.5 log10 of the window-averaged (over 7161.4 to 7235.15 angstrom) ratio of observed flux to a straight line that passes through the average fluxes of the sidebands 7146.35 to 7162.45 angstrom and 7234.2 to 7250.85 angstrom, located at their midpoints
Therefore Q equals 0.087 mag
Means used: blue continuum 2.56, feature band 2.34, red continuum 2.5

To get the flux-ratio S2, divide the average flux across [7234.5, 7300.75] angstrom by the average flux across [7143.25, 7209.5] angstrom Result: 1.0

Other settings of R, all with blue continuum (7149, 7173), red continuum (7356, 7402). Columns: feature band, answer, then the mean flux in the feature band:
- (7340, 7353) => -1.3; 2.71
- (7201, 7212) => 0.9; 2.22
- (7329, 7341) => 0.5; 2.36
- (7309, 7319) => 0.0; 2.44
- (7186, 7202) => 1.2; 2.25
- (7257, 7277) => 0.7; 2.36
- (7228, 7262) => -0.8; 2.49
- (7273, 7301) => -0.4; 2.48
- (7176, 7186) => -0.3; 2.48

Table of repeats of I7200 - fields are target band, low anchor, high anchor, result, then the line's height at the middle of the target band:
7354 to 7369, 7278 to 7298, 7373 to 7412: 0.130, 2.54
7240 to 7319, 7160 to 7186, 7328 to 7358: 0.006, 2.48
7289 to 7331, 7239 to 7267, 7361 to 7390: -0.054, 2.45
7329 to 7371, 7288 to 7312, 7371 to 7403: 0.029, 2.53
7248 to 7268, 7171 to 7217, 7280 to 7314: -0.029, 2.41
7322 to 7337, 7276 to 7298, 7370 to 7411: -0.023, 2.53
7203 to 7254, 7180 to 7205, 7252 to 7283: -0.053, 2.35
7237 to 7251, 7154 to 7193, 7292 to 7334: -0.036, 2.47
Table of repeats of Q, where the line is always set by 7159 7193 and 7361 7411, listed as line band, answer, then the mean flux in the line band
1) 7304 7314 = 0.01 mag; 2.42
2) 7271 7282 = -0.01 mag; 2.43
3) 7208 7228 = -0.03 mag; 2.41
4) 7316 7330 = -0.15 mag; 2.81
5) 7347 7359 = -0.07 mag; 2.64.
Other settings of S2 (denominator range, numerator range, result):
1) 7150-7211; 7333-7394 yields 1.05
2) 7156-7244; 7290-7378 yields 1.06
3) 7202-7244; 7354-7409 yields 1.03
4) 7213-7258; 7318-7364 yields 1.05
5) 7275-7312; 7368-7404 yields 1.04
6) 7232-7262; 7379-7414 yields 1.03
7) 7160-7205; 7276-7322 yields 1.09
